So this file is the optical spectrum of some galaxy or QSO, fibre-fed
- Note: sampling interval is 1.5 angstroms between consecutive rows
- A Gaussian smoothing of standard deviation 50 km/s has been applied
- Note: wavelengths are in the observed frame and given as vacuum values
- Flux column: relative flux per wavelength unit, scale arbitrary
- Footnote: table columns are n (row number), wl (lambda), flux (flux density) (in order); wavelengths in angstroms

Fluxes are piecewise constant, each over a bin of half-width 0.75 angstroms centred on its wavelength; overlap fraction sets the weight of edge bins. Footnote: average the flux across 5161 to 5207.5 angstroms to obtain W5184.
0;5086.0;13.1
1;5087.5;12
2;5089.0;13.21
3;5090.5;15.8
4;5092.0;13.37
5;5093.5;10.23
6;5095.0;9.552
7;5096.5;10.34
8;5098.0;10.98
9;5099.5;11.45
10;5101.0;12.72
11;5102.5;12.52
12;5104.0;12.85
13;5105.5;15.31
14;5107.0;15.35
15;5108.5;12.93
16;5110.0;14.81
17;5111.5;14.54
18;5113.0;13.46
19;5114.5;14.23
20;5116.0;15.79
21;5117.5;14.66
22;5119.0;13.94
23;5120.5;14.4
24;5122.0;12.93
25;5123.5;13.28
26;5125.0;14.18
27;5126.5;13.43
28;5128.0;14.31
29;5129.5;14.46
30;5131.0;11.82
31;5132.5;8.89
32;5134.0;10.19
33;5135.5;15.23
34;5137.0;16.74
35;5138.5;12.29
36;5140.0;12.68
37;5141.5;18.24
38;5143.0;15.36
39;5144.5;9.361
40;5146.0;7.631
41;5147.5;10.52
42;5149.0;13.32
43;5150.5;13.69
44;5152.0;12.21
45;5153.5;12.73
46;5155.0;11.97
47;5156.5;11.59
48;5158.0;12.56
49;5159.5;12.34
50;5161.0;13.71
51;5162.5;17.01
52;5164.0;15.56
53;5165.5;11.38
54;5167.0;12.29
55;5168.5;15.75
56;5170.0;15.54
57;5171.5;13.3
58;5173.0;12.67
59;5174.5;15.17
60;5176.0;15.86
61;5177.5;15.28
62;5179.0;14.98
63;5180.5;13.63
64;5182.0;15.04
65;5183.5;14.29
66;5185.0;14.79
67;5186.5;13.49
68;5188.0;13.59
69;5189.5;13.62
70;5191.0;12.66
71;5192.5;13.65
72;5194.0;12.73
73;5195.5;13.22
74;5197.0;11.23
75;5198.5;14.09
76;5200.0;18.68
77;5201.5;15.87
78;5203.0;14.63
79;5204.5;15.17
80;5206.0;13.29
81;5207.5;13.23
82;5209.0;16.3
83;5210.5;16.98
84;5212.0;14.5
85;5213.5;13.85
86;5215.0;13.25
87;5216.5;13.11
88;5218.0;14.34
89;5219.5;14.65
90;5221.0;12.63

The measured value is 14.3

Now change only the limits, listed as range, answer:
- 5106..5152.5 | 13.4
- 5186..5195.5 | 13.3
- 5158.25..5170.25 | 14.1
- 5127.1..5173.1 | 13.1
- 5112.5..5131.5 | 13.9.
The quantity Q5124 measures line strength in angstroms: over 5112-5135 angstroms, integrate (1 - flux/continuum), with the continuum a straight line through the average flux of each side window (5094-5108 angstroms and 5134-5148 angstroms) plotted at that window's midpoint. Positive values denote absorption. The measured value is -1.2 angstroms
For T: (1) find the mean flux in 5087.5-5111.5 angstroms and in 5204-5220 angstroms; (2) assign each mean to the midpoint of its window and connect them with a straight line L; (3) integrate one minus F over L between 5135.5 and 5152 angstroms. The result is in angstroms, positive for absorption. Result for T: 0.5 angstroms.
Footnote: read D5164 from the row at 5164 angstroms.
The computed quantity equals 15.56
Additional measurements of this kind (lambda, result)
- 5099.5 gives 11.45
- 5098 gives 10.98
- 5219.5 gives 14.65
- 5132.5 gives 8.89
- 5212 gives 14.5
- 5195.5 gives 13.22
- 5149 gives 13.32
